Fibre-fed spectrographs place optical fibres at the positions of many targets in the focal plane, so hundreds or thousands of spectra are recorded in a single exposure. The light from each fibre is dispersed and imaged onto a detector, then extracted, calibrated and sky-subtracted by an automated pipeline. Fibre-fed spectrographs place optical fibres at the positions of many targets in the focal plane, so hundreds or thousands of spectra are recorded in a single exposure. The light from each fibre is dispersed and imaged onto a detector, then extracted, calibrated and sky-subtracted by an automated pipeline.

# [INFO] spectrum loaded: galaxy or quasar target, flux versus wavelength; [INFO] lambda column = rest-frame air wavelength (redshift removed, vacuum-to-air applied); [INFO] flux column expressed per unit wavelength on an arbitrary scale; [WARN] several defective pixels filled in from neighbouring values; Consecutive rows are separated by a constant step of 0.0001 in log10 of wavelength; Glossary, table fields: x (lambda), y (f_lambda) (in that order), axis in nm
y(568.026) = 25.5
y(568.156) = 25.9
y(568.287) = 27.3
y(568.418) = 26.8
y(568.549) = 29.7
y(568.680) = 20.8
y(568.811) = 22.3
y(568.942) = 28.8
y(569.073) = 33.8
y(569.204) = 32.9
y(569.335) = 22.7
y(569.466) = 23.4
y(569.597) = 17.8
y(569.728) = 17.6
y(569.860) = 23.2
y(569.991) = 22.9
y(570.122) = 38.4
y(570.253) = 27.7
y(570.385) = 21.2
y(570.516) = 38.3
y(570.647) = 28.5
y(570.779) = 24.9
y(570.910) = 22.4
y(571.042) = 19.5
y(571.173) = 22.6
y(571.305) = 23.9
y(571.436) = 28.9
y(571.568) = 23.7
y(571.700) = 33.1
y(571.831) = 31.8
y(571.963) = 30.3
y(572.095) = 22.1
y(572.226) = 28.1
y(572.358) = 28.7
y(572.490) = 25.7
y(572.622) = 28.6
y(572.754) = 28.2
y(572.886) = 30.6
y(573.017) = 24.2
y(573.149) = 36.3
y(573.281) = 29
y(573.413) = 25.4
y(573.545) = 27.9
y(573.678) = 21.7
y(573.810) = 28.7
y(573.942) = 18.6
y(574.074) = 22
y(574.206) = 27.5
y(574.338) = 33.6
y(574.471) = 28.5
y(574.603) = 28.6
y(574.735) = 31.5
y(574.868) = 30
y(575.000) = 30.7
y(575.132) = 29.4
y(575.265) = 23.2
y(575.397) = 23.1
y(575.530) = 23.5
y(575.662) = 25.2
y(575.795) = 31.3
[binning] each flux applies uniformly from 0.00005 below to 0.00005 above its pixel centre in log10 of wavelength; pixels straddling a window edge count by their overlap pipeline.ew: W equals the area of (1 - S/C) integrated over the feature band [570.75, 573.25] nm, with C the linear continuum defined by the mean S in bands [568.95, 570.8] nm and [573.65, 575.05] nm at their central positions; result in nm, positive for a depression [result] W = 0.00 nm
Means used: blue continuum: 26.8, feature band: 27.1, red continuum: 27.5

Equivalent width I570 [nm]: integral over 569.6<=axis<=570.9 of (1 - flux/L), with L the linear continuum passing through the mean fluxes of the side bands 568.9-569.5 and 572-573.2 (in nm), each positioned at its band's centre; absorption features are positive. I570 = 0.09 nm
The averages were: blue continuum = 28.6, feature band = 26.3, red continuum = 28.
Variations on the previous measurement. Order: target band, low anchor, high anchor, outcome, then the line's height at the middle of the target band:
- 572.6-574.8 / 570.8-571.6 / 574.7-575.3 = -0.041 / 27.2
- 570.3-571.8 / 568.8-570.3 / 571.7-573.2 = 0.066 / 27.5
